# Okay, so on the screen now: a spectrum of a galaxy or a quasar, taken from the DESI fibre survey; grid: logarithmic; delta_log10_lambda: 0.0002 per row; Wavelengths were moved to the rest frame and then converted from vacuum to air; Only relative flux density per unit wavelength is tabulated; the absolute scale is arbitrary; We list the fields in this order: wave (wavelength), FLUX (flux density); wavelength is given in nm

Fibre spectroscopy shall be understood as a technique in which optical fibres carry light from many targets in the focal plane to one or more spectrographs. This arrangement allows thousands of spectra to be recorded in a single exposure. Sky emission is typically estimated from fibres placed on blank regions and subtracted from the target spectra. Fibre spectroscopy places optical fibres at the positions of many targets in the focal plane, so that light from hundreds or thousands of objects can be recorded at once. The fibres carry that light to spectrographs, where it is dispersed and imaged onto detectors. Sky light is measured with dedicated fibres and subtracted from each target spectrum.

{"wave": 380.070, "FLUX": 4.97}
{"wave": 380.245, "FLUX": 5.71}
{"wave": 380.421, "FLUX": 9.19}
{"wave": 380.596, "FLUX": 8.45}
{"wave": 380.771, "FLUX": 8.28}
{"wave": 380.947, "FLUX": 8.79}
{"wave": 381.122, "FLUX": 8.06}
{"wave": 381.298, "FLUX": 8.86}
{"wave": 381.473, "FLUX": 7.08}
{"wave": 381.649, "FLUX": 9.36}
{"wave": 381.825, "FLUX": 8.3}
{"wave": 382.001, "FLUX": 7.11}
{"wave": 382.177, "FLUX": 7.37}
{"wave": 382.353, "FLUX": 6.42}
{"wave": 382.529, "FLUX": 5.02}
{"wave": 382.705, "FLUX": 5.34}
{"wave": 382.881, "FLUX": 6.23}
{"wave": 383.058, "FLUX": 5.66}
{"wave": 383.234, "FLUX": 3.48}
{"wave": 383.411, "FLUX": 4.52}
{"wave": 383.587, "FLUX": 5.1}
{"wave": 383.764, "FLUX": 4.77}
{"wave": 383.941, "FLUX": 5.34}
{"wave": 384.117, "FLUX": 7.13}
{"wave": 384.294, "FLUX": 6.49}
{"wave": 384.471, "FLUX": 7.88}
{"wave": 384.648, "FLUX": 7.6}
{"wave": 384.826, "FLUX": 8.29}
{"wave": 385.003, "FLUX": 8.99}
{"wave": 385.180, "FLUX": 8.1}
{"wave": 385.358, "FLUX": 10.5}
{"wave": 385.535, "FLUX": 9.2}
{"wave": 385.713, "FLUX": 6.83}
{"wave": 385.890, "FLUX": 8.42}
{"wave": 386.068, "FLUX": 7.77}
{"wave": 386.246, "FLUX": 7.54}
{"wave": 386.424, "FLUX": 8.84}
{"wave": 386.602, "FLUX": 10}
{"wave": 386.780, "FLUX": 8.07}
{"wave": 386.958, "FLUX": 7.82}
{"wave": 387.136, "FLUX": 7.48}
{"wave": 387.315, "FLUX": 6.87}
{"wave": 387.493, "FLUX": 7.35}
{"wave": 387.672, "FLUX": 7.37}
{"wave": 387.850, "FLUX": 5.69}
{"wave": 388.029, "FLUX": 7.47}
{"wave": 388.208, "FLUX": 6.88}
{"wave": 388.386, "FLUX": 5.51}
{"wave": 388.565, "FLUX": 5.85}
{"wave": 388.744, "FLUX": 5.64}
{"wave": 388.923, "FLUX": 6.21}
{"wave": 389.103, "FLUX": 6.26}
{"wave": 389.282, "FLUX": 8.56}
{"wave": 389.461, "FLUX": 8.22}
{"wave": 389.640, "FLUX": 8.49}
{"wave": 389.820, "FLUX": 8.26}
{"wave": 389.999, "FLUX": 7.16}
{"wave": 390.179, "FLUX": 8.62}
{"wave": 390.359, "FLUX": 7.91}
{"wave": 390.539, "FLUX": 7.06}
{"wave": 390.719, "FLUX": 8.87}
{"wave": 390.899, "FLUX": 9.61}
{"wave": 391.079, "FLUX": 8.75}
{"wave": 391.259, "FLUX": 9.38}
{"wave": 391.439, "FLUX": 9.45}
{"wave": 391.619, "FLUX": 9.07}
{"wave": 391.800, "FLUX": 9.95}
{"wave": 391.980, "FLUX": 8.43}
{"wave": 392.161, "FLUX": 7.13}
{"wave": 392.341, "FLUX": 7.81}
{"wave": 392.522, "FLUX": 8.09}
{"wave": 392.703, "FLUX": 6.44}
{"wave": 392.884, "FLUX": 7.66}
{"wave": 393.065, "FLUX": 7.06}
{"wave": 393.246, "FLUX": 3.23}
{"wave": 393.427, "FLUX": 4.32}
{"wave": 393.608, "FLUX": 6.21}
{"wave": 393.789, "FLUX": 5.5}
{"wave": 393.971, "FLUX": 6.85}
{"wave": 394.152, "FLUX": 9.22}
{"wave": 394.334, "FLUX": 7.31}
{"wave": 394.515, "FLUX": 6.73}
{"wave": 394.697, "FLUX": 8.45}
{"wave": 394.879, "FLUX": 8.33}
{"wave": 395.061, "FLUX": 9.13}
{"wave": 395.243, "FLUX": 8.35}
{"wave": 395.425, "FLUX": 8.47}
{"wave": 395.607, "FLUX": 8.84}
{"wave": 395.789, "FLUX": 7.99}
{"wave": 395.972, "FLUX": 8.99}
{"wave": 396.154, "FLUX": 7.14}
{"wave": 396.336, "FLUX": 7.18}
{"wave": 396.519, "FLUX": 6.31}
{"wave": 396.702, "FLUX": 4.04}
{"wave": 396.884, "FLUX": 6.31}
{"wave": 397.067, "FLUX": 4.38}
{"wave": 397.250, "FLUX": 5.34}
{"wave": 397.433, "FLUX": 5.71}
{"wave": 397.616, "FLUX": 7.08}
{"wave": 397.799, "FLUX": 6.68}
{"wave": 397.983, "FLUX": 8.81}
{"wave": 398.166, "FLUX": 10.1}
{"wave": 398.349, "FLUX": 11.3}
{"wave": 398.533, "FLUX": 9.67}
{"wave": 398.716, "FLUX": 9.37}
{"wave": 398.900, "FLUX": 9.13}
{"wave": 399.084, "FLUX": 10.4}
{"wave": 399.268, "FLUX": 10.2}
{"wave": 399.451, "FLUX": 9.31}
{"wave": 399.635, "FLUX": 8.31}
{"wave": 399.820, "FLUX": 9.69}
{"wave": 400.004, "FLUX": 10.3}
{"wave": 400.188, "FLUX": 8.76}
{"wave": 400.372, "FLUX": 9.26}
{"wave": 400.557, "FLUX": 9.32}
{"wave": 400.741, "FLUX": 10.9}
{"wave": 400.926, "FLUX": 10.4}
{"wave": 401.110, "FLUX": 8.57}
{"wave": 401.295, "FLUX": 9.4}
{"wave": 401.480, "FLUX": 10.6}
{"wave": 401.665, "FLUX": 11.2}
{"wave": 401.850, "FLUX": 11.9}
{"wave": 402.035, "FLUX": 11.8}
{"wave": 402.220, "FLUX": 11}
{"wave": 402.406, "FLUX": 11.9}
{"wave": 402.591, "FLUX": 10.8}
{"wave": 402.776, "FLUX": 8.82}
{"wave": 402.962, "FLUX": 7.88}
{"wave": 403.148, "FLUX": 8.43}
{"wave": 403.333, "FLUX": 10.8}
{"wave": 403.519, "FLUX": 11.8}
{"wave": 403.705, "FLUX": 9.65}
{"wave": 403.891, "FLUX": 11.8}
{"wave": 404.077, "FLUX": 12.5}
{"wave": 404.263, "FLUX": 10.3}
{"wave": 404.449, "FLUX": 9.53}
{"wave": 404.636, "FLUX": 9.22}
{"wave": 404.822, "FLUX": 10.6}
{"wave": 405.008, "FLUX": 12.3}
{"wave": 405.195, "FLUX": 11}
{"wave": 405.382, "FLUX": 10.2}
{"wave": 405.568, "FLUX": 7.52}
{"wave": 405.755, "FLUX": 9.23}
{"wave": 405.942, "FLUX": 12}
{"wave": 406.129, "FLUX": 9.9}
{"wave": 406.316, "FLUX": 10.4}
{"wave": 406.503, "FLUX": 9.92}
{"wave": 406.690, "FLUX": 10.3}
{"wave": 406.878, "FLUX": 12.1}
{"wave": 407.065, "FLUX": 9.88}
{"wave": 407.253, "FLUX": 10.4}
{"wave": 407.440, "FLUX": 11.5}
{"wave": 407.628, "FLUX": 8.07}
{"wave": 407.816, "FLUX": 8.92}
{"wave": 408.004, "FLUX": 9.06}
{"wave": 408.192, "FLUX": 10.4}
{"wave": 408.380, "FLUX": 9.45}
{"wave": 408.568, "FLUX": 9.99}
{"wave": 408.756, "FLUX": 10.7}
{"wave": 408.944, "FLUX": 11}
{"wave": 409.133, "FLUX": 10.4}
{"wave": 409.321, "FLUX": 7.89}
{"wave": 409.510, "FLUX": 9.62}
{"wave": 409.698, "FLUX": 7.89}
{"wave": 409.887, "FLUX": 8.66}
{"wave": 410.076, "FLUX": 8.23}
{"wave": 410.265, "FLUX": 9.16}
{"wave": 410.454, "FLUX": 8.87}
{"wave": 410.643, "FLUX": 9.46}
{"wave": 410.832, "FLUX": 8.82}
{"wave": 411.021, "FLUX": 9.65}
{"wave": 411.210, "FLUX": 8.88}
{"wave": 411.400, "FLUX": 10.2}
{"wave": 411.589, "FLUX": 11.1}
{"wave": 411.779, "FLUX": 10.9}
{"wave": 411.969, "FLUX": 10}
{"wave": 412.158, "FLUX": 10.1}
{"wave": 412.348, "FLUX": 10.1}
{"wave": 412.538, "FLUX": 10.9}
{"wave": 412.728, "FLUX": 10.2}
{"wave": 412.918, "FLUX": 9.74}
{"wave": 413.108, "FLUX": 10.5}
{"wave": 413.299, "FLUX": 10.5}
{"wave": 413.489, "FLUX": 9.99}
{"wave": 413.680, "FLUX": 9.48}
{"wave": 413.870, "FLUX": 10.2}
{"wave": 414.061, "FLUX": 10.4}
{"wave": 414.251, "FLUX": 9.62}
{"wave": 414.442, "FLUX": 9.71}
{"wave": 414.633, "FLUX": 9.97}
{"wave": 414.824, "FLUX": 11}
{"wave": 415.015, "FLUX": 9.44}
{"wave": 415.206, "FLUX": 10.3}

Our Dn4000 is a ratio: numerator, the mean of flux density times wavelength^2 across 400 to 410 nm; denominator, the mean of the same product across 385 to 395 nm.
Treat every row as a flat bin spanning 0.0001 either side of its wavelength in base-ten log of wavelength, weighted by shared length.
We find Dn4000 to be 1.4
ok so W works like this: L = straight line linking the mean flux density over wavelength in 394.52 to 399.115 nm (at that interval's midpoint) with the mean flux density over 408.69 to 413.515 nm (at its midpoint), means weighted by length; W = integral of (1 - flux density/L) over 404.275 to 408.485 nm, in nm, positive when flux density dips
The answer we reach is -0.45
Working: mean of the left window 7.84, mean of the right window 9.74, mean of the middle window 10.1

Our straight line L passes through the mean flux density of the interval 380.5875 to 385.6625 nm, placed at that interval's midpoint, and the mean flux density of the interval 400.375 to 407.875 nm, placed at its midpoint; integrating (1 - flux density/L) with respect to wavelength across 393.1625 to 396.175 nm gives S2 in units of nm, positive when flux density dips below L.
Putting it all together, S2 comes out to 0.52 nm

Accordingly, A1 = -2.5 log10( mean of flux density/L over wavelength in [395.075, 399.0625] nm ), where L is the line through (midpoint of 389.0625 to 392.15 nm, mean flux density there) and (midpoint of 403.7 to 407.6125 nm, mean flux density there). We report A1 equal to 0.20 mag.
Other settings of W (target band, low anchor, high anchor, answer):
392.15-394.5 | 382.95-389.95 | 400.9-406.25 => 0.50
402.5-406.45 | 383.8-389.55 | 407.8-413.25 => -0.47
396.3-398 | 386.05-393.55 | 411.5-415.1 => 0.48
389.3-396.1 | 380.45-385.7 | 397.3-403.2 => 0.50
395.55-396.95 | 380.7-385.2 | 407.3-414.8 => 0.20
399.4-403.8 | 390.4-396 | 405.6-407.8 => -0.35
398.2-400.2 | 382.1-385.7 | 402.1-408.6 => -0.11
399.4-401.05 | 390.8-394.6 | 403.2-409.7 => -0.11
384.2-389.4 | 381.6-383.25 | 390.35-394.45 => -0.45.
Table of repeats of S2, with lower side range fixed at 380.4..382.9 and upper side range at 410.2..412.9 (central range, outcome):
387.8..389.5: 0.319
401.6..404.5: -0.443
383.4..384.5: 0.267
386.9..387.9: 0.112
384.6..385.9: -0.109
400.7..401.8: -0.135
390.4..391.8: -0.102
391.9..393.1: 0.127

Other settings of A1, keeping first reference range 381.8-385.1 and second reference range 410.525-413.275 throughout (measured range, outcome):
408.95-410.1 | 0.087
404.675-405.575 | -0.152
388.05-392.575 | -0.091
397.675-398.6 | -0.120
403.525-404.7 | -0.177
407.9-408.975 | -0.049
